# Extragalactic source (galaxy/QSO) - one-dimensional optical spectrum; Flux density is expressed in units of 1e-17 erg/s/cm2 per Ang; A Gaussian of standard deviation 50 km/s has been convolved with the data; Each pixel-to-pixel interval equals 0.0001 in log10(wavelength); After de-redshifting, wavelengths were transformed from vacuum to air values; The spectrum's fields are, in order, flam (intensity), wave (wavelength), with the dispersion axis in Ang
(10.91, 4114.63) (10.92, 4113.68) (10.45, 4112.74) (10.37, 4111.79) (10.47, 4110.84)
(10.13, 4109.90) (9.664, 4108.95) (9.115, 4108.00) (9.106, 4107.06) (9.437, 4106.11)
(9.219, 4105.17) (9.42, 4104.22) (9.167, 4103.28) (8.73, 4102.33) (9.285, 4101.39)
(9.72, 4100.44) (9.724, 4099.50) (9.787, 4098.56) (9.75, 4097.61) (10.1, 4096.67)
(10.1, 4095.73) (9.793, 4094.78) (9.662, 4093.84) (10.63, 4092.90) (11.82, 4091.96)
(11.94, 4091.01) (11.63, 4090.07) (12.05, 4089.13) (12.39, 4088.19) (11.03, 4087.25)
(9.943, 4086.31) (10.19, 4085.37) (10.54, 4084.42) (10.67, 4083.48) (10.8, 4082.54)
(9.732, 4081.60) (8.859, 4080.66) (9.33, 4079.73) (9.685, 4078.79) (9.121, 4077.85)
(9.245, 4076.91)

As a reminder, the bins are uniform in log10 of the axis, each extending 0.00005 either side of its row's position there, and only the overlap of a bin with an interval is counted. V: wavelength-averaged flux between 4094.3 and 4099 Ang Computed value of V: 9.9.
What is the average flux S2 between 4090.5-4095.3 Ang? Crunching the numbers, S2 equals 10.8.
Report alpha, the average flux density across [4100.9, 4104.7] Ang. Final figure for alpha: 9.14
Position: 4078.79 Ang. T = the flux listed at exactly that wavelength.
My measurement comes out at 9.685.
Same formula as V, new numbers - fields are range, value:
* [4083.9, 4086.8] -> 10.2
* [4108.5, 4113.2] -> 10.2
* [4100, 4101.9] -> 9.48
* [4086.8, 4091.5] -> 11.8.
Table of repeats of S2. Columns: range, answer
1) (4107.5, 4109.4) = 9.39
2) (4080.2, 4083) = 9.8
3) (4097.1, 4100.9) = 9.76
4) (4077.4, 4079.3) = 9.4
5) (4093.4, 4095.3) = 9.71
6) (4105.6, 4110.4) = 9.51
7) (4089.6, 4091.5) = 11.8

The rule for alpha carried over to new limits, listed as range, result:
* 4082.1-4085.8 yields 10.5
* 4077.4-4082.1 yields 9.37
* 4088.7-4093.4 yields 11.6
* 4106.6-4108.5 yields 9.13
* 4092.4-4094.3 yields 10.2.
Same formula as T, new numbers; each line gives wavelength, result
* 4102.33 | 8.73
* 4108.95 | 9.664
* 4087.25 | 11.03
